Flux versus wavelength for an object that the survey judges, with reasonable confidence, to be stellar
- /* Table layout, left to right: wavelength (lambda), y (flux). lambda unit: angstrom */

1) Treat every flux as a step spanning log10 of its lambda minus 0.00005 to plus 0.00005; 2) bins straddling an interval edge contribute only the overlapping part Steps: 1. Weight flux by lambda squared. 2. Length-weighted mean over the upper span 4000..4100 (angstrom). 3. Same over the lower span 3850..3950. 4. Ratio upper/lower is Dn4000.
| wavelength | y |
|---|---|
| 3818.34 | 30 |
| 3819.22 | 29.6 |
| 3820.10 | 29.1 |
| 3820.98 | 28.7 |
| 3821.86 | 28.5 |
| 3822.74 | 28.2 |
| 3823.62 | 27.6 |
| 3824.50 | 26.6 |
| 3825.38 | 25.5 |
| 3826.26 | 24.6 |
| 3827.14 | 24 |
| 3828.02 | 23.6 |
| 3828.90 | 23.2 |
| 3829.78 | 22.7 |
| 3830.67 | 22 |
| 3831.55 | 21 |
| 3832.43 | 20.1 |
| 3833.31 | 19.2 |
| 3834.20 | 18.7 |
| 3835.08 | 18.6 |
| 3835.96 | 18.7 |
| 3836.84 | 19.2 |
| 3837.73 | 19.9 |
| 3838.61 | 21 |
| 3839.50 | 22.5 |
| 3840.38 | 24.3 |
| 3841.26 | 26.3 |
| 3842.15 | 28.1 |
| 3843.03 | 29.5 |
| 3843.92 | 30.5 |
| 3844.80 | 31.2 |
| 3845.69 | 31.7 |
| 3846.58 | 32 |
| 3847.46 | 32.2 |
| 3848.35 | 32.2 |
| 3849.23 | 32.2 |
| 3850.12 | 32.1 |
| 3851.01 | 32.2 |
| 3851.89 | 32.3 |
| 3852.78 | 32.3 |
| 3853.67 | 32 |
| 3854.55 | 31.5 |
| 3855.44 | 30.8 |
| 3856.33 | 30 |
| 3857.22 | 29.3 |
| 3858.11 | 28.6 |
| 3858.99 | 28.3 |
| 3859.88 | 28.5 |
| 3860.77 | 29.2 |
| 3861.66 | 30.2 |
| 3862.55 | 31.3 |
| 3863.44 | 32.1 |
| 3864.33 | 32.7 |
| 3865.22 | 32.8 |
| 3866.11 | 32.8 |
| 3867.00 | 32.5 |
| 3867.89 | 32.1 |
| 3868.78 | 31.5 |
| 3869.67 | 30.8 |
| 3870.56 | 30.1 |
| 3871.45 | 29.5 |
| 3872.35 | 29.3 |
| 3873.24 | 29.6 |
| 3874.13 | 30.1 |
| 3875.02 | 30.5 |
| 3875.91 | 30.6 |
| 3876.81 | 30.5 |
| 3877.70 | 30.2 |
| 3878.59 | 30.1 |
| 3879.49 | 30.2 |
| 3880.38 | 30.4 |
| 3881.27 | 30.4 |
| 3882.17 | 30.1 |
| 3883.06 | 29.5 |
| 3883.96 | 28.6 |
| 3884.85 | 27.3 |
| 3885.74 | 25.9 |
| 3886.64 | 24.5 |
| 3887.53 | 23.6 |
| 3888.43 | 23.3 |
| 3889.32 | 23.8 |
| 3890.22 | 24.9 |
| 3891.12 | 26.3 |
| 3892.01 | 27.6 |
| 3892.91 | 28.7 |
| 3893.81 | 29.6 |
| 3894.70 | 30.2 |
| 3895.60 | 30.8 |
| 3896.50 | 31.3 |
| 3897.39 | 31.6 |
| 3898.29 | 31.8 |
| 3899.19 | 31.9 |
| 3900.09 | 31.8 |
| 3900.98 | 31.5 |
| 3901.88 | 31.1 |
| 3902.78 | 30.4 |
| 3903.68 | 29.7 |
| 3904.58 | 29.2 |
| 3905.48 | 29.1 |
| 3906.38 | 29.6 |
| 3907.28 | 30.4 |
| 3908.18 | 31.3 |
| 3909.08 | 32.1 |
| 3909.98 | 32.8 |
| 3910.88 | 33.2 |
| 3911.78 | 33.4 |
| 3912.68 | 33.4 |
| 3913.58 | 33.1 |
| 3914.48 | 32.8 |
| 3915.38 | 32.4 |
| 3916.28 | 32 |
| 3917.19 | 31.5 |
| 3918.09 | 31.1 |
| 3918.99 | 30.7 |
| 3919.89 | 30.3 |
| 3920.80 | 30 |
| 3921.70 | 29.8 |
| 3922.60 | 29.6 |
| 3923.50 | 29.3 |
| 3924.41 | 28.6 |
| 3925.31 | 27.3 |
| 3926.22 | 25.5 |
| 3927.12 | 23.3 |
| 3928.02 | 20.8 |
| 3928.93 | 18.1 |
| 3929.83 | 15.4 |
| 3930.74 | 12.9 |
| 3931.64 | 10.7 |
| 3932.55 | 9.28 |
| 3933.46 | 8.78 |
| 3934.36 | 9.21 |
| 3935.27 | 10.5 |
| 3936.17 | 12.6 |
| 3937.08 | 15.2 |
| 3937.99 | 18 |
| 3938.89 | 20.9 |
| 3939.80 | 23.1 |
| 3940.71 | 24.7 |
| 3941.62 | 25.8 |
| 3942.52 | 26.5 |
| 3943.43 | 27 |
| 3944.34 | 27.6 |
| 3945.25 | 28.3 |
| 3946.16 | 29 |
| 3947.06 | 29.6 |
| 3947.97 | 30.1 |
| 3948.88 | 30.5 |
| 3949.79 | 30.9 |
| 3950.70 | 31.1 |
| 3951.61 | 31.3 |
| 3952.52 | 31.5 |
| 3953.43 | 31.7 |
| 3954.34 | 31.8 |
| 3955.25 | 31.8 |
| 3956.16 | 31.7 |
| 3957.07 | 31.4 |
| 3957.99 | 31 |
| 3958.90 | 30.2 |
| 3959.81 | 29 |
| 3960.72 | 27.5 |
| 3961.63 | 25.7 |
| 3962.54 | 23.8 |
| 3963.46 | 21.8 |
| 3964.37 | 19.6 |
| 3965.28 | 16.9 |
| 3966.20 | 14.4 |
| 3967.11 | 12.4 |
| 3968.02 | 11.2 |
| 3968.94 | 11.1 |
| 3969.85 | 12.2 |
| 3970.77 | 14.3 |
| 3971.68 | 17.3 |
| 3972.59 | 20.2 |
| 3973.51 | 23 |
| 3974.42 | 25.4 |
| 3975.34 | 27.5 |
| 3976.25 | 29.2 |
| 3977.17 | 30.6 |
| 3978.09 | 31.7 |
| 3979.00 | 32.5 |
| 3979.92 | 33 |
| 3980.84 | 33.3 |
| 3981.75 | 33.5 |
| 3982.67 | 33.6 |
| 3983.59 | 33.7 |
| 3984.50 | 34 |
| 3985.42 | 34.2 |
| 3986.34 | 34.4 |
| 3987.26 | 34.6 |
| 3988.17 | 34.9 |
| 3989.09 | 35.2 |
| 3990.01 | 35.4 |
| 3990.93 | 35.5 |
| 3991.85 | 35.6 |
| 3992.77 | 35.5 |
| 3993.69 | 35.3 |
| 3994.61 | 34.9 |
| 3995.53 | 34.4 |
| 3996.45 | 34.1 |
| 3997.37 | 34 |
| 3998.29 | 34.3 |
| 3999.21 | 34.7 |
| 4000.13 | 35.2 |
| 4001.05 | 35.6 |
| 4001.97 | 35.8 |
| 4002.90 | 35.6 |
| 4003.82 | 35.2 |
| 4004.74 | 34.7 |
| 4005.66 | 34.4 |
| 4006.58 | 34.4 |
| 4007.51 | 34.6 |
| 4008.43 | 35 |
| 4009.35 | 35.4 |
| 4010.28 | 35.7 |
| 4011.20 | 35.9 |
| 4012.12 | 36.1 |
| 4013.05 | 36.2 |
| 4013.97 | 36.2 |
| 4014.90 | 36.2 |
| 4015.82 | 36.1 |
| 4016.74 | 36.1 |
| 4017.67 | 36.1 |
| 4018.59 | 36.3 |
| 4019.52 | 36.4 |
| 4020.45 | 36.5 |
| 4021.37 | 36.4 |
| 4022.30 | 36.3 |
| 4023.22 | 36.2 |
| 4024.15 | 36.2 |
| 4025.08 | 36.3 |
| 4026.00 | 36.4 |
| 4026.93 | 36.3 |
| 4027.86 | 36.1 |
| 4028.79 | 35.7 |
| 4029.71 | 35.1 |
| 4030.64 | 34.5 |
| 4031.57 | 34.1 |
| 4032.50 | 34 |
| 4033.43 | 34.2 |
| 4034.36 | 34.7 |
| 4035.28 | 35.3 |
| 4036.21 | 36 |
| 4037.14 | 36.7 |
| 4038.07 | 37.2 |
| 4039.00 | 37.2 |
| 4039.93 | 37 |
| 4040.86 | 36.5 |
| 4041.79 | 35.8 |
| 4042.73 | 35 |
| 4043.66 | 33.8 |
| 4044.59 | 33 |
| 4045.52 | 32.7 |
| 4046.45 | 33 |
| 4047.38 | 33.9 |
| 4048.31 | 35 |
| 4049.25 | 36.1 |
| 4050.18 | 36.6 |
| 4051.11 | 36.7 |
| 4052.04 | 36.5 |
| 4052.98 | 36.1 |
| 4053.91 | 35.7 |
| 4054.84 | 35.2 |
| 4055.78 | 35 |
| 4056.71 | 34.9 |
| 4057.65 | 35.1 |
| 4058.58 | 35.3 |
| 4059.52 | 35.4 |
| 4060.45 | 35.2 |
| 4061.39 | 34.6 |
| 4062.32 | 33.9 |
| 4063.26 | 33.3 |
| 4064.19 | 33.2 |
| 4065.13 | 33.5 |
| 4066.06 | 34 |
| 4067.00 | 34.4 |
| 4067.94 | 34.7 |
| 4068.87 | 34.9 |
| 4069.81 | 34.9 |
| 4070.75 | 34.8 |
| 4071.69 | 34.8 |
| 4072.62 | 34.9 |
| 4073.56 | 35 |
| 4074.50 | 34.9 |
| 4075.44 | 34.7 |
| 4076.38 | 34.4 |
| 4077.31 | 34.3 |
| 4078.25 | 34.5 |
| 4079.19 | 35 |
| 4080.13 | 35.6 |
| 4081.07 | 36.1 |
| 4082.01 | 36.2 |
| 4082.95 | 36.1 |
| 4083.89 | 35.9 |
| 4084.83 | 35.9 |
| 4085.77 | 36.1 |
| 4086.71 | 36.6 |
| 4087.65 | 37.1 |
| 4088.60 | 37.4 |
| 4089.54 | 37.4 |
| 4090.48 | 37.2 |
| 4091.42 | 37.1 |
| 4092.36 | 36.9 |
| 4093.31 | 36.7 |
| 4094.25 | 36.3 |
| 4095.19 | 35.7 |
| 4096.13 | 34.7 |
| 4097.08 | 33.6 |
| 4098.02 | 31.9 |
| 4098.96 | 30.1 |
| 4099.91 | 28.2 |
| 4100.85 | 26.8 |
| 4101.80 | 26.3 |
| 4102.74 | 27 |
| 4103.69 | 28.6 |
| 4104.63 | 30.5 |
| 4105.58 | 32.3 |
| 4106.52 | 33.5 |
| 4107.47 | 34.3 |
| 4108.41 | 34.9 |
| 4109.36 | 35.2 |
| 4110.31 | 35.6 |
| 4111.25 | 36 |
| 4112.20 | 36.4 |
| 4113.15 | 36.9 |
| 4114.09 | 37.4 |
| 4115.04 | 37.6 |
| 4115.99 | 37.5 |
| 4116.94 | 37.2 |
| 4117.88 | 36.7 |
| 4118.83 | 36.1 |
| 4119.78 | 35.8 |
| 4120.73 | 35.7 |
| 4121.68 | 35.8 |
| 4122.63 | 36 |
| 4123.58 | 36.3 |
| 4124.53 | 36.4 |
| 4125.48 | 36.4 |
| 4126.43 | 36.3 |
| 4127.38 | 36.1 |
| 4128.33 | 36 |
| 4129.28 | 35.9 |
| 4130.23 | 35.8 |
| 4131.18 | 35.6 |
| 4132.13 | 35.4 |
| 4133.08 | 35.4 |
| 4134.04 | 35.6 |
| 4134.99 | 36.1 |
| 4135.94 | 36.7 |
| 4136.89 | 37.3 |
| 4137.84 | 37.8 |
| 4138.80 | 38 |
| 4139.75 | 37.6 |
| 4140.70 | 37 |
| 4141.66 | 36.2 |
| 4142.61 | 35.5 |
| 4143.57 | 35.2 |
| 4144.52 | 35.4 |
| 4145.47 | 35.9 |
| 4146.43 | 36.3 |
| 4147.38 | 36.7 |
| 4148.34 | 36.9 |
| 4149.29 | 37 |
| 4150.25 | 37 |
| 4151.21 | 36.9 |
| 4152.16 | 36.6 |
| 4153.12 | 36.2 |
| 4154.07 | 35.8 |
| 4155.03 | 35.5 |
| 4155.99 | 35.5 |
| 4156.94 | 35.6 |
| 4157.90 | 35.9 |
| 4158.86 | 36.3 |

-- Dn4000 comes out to 1.4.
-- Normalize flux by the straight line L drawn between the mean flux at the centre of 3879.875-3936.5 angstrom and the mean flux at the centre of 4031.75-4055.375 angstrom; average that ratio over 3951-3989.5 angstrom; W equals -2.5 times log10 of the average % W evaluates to 0.14 mag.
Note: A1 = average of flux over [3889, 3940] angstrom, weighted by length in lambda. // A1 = 26.3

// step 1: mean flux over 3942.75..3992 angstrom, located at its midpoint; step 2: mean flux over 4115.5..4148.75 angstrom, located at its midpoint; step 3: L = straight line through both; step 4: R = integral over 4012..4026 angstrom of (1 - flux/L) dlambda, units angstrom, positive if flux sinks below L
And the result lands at -2.7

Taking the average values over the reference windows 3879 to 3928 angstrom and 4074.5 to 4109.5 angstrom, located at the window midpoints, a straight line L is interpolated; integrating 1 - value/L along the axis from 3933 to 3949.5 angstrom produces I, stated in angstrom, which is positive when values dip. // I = 4.50 angstrom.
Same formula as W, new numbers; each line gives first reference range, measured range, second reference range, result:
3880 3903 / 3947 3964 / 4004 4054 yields 0.08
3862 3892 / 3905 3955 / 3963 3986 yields 0.02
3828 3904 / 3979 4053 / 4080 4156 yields -0.08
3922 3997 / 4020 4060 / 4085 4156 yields -0.16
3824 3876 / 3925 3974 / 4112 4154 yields 0.35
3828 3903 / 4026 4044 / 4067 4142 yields -0.07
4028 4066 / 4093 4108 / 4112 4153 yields 0.14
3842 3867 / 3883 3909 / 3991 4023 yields 0.12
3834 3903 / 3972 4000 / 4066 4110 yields -0.02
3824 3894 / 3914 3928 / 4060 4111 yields 0.01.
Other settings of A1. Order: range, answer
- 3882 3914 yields 29.5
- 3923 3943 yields 19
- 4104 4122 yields 35.5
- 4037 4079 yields 35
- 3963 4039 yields 32.1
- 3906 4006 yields 27.7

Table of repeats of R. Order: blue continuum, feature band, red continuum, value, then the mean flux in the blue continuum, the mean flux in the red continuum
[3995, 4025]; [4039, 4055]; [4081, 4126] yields 0.0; 35.5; 34.8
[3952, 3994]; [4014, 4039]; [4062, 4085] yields -3.4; 27.8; 34.8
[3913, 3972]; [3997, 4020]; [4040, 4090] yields -4.2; 24.1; 35.1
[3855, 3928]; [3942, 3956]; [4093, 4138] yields 0.5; 29.9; 34.7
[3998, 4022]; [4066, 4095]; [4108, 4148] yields 0.3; 35.6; 36.3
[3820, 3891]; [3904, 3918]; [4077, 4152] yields -1.1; 27.9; 35.4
